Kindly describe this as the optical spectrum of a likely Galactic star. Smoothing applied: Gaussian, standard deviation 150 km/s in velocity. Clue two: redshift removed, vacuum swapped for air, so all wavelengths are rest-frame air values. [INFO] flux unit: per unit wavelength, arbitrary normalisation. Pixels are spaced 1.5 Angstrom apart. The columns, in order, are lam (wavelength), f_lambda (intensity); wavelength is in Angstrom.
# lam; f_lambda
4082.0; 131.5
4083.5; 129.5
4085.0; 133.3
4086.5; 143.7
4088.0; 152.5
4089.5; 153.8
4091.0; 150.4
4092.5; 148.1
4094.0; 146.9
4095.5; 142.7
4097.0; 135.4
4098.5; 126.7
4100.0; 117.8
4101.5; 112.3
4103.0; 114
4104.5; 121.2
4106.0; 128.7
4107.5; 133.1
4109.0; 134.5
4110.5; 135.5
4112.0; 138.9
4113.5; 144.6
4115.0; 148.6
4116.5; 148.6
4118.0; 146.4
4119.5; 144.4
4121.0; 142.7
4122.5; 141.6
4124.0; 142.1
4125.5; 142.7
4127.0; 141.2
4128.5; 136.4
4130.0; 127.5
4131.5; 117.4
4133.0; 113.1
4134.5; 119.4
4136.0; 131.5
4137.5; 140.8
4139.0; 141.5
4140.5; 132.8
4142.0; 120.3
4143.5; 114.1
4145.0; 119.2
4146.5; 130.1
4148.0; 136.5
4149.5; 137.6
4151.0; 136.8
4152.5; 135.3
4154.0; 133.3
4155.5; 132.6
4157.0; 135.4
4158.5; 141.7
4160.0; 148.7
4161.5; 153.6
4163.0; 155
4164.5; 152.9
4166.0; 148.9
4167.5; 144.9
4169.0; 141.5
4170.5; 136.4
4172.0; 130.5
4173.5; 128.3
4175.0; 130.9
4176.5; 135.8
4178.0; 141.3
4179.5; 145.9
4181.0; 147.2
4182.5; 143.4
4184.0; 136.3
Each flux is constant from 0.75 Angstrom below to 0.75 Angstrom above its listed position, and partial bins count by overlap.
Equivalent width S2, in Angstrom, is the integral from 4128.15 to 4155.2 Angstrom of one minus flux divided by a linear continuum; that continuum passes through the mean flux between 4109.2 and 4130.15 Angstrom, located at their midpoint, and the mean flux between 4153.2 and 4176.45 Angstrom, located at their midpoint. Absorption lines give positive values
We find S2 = 2.3 Angstrom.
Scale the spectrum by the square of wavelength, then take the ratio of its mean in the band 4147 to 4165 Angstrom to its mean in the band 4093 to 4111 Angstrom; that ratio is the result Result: 1.1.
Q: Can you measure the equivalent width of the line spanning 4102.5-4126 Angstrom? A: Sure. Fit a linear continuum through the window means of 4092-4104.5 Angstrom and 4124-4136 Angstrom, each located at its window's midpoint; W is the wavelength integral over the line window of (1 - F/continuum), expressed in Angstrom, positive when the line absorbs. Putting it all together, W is -1.6 Angstrom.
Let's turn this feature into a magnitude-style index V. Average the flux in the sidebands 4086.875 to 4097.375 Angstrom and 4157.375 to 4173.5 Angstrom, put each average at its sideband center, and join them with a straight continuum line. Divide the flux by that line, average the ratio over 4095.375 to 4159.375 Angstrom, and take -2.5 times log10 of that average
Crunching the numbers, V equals 0.10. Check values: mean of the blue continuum 147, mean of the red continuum 144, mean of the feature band 133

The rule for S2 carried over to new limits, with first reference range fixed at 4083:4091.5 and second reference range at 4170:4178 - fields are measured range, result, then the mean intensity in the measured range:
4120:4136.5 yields 0.8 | 133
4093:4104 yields 1.1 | 128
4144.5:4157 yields 0.3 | 133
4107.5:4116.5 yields 0.0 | 140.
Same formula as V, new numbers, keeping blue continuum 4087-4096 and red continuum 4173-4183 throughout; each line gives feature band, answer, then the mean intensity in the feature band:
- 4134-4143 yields 0.101 mag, 131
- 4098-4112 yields 0.175 mag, 126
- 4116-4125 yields 0.012 mag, 144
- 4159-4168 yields -0.073 mag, 151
